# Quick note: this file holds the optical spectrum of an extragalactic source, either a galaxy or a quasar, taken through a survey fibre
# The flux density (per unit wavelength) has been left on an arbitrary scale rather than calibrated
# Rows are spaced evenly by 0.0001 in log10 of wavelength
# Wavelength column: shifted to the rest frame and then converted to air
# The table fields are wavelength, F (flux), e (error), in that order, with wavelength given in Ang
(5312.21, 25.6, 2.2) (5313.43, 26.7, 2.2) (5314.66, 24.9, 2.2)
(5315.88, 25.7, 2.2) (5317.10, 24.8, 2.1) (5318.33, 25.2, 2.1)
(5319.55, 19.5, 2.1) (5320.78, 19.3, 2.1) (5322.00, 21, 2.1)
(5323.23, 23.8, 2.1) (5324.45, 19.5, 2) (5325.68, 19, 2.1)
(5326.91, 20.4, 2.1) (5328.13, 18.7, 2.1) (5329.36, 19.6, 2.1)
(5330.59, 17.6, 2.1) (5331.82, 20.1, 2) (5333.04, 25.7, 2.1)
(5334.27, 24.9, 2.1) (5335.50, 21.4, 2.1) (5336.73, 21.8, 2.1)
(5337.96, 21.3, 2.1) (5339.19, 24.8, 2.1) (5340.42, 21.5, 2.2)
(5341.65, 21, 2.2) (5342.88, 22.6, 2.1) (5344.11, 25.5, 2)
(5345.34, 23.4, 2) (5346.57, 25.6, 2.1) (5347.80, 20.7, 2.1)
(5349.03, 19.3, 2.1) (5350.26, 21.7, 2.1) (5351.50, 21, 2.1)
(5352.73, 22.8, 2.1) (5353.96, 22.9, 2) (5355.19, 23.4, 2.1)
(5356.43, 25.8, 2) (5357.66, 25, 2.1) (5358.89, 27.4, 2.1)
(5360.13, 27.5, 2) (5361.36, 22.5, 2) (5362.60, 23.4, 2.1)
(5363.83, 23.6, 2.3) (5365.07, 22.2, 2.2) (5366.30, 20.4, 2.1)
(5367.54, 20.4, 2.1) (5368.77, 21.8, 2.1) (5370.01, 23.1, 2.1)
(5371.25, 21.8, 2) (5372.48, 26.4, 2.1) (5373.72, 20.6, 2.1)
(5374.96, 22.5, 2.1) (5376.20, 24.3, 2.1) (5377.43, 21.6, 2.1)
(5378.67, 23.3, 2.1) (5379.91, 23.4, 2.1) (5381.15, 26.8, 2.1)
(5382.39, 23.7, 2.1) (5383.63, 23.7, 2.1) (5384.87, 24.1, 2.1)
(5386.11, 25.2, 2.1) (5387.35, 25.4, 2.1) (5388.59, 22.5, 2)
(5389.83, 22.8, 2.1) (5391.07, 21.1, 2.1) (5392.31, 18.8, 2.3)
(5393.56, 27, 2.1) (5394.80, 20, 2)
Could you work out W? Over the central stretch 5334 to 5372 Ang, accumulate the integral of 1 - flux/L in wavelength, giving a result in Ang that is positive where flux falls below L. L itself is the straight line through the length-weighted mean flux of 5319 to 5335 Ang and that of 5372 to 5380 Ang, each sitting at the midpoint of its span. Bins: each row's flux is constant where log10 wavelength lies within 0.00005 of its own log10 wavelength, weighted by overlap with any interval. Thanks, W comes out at -1.7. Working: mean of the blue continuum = 20.7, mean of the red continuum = 23.1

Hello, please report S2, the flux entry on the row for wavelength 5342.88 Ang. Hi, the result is 22.6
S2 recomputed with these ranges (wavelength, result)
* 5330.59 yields 17.6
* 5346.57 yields 25.6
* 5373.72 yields 20.6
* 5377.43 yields 21.6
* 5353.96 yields 22.9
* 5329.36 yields 19.6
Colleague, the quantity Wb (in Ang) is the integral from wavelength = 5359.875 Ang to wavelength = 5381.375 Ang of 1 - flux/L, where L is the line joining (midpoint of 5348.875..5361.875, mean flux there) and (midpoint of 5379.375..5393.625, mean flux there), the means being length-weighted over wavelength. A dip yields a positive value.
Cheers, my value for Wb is 0.6 Ang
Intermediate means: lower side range 23.7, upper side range 23.6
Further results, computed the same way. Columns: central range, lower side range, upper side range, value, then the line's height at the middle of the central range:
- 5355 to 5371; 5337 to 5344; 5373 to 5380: -0.7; 22.5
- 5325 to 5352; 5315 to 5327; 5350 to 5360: 1.5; 23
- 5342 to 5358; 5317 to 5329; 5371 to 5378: -0.7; 22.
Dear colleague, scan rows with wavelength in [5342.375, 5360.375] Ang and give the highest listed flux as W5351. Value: 27.5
